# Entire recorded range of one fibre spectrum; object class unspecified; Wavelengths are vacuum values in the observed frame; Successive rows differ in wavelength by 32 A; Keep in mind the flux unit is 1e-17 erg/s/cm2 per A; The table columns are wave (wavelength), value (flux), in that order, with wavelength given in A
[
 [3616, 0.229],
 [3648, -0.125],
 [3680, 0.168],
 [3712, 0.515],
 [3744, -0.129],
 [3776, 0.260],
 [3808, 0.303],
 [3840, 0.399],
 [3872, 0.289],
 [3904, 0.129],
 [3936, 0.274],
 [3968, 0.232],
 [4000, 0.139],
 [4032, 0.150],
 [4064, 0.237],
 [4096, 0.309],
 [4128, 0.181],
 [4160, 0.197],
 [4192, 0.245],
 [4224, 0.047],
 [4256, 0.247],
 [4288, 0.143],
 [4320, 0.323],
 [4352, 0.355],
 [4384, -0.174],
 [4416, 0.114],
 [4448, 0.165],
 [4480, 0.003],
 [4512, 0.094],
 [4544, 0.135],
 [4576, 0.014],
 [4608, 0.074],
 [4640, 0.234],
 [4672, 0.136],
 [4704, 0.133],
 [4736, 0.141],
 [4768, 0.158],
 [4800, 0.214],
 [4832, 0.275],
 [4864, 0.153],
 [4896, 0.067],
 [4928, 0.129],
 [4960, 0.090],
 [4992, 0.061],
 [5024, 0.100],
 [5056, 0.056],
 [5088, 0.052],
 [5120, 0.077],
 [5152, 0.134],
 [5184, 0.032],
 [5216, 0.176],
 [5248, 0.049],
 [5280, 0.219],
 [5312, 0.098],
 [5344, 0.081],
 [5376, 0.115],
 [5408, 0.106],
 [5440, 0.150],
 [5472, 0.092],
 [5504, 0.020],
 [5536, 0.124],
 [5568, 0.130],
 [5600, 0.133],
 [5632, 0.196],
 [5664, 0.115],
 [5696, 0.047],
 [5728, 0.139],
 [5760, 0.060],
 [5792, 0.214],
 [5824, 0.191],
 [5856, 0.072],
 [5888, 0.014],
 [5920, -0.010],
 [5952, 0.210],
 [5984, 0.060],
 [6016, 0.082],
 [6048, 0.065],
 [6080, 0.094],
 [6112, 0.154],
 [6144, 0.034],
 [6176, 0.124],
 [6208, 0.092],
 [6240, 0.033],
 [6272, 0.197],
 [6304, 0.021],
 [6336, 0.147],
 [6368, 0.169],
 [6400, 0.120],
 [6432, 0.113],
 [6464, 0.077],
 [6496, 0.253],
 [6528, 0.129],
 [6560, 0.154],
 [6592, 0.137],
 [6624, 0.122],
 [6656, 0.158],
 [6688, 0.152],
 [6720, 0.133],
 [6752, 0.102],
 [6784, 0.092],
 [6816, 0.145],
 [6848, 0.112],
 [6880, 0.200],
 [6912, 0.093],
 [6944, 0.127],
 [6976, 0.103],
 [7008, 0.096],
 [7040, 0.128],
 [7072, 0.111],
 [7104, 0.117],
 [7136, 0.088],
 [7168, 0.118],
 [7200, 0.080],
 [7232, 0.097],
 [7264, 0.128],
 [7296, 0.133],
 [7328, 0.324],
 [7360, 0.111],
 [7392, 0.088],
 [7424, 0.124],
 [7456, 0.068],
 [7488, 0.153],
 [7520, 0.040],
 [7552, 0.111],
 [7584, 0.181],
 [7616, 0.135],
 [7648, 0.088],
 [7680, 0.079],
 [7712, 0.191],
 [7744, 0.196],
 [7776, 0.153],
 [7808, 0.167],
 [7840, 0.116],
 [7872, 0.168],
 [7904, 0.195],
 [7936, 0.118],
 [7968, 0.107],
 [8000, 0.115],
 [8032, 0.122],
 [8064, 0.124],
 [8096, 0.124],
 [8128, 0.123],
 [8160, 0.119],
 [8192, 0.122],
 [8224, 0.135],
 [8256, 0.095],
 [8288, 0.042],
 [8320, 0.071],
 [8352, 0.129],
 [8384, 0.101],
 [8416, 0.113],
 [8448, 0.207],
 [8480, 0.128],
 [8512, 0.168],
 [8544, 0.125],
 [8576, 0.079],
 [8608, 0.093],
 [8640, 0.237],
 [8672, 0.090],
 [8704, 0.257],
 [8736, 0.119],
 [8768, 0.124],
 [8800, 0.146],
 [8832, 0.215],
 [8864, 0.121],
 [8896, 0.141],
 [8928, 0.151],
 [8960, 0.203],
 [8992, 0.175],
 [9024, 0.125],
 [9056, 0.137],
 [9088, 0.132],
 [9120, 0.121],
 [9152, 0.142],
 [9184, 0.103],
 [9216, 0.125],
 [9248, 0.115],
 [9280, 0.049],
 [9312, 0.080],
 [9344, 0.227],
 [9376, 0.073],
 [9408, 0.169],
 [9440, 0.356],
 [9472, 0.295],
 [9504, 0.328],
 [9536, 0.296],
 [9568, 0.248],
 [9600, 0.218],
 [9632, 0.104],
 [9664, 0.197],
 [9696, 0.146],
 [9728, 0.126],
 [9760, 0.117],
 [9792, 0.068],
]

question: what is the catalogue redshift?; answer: 0.74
